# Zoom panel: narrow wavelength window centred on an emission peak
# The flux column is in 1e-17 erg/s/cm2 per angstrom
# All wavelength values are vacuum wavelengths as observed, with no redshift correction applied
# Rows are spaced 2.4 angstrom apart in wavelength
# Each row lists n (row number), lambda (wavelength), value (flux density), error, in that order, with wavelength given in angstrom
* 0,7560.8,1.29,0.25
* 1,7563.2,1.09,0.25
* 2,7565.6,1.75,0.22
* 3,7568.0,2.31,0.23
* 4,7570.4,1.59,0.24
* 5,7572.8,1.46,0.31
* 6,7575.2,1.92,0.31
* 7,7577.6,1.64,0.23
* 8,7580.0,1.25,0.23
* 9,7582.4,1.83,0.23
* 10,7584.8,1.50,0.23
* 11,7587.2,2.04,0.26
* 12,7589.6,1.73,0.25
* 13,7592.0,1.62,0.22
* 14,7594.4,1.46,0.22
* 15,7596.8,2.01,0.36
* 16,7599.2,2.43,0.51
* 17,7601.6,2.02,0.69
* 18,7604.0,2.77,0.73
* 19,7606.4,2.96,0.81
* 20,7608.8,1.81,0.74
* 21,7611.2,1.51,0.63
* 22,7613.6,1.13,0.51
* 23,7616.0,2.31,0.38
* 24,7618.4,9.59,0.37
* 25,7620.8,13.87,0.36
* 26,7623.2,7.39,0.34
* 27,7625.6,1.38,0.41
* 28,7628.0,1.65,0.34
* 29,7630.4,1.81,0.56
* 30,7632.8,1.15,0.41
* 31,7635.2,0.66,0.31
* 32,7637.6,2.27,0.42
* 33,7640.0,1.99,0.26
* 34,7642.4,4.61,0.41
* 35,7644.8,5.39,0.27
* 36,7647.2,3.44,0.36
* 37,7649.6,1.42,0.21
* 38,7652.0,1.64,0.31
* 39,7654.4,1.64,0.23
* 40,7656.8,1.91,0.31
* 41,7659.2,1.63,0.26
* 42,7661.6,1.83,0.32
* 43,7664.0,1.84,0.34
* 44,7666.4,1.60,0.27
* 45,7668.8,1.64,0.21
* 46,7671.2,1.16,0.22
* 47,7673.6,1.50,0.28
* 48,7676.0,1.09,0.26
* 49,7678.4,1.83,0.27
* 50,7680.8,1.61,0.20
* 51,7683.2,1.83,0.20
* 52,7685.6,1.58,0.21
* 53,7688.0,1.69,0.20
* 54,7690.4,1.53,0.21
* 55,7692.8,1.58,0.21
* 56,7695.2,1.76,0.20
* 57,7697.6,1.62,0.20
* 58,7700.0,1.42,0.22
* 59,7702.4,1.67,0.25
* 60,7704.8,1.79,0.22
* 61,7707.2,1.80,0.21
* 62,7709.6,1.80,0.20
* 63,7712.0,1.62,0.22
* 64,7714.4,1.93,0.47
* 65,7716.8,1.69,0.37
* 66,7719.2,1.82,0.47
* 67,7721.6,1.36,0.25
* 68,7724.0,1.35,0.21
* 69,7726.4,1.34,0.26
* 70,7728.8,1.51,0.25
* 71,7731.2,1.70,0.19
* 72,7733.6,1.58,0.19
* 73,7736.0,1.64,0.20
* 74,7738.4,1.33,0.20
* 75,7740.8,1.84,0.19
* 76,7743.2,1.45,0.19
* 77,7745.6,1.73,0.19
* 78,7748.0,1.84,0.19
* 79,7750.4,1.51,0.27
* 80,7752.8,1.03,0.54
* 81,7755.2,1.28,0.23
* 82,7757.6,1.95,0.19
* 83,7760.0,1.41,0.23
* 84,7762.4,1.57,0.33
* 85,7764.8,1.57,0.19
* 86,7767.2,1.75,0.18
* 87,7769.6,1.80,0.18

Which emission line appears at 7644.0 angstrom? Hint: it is [N II]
